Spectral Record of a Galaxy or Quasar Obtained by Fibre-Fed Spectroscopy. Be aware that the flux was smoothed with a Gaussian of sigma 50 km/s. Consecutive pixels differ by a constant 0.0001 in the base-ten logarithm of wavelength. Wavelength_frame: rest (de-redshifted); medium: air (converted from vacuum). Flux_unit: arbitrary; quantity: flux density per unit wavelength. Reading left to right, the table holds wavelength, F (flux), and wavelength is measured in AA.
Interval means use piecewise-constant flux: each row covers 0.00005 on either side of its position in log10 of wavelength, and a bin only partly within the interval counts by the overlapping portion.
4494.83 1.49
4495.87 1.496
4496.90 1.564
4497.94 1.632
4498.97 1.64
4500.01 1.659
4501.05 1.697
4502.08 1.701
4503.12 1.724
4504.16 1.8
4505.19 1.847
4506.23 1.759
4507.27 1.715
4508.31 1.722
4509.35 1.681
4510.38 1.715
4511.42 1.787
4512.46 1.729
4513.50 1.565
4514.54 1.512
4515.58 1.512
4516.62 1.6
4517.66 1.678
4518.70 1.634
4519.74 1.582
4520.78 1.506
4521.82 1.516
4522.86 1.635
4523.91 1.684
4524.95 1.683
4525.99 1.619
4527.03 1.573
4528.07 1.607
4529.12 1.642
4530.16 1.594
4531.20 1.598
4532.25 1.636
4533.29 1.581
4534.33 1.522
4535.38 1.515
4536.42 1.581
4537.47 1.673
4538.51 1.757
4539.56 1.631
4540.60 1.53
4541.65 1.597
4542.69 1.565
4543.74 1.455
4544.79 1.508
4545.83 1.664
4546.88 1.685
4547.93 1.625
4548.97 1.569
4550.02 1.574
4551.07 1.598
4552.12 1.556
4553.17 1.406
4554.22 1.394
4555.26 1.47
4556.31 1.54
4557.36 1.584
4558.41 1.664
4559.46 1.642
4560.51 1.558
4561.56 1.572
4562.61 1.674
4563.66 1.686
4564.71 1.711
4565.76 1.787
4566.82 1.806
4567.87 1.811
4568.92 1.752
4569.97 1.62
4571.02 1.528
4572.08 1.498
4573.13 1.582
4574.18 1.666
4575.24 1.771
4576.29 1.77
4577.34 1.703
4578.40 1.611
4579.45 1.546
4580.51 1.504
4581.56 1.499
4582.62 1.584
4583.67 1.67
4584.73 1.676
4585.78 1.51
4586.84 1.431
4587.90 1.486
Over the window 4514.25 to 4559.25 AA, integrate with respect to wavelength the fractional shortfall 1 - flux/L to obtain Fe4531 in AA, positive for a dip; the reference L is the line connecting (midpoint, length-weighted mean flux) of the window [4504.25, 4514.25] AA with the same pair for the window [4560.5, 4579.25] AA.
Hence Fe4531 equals 3.11 AA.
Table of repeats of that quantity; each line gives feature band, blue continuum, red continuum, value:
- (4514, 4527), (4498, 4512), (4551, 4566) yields 0.68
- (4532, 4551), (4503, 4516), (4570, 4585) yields 0.76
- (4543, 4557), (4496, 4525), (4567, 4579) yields 1.03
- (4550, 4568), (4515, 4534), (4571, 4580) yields 0.17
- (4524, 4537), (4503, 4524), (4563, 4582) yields 0.47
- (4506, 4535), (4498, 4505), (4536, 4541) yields 0.79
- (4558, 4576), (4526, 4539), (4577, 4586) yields -0.82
